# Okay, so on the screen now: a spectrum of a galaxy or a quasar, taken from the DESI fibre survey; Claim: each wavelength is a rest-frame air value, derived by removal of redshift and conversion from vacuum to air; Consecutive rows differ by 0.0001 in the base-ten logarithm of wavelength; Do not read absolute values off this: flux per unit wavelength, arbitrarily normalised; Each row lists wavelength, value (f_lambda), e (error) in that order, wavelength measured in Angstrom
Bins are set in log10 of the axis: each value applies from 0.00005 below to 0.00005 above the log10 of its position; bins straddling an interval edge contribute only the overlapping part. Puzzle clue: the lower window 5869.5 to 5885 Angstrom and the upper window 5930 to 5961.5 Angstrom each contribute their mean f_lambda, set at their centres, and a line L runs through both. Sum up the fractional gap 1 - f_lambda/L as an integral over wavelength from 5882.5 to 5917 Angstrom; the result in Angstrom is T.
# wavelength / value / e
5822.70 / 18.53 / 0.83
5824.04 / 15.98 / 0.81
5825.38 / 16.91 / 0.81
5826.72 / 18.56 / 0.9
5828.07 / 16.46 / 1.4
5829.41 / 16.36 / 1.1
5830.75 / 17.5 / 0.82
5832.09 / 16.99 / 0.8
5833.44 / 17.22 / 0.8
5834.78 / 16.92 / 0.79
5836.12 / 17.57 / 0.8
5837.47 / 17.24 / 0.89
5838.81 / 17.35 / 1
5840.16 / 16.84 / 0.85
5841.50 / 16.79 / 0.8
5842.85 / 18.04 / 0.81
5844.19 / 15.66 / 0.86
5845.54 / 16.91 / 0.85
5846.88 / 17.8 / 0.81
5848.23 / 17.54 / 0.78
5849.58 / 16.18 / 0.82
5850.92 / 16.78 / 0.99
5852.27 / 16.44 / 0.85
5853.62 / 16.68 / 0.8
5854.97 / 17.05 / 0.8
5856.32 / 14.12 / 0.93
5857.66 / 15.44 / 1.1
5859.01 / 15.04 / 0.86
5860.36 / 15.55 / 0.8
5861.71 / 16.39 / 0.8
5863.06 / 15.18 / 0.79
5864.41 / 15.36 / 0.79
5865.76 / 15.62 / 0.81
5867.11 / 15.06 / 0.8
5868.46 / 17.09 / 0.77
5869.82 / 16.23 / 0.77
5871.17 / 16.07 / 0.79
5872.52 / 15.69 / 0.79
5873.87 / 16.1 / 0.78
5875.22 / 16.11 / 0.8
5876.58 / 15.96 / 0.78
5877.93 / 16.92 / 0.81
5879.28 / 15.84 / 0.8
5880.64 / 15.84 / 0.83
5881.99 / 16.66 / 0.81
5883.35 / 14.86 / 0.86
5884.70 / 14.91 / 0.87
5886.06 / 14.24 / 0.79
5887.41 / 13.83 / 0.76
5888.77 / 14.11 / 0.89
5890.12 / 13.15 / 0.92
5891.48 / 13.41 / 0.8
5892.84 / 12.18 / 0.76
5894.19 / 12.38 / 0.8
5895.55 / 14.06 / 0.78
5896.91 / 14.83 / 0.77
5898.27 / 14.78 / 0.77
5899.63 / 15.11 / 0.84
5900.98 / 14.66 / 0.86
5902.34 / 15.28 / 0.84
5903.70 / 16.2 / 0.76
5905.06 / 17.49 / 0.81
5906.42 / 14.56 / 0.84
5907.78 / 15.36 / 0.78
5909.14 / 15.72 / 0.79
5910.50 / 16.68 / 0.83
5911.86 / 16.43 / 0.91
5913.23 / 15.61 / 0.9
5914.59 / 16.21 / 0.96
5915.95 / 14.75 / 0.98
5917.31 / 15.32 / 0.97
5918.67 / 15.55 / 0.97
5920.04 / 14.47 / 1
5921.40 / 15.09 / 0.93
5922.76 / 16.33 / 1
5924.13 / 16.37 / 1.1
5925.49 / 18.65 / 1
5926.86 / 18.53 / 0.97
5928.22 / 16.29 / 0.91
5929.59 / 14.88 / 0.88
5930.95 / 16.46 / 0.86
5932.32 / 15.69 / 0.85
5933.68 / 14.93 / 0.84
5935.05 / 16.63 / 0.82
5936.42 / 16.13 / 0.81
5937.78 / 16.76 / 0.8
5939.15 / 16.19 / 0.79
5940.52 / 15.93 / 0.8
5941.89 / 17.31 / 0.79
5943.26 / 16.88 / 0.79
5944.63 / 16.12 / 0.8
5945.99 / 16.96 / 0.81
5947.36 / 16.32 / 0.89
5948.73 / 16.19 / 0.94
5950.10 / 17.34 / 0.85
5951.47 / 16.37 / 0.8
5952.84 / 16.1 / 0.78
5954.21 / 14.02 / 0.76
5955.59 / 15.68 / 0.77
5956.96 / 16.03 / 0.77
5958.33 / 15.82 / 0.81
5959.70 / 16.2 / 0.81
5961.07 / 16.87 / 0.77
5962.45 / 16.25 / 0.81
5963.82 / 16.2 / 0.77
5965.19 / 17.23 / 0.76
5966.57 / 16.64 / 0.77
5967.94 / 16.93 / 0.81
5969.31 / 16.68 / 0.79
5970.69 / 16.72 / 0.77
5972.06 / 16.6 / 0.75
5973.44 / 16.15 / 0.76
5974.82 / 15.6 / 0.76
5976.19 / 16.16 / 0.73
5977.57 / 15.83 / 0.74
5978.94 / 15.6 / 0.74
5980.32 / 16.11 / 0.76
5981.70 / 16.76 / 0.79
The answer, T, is 2.6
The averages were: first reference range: 16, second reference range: 16.2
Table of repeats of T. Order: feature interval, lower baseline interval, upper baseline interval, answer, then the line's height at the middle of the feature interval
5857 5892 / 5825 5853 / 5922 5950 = 3.0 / 16.8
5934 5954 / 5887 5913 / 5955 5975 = -0.7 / 15.9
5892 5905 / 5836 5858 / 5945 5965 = 1.5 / 16.5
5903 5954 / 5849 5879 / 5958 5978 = 0.2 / 16.2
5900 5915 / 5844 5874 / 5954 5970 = 0.3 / 16.2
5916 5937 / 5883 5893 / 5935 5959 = -0.8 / 15.4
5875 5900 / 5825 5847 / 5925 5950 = 3.2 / 16.8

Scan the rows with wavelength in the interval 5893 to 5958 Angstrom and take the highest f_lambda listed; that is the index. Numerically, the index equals 18.65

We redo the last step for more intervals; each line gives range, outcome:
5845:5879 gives 17.8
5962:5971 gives 17.23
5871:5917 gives 17.49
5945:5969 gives 17.34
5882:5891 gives 14.91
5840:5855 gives 18.04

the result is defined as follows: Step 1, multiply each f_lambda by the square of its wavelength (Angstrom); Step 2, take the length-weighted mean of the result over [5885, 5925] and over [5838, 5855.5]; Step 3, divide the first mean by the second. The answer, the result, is 0.90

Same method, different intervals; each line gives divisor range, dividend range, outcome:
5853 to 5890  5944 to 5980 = 1.08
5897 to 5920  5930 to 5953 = 1.06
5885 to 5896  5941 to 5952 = 1.26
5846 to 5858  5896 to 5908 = 0.95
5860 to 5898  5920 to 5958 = 1.10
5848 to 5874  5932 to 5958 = 1.04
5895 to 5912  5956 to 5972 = 1.09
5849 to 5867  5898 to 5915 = 1.01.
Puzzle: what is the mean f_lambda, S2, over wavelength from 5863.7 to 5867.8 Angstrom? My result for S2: 15.4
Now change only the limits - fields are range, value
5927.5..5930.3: 15.7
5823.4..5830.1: 16.9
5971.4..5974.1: 16.3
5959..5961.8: 16.5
